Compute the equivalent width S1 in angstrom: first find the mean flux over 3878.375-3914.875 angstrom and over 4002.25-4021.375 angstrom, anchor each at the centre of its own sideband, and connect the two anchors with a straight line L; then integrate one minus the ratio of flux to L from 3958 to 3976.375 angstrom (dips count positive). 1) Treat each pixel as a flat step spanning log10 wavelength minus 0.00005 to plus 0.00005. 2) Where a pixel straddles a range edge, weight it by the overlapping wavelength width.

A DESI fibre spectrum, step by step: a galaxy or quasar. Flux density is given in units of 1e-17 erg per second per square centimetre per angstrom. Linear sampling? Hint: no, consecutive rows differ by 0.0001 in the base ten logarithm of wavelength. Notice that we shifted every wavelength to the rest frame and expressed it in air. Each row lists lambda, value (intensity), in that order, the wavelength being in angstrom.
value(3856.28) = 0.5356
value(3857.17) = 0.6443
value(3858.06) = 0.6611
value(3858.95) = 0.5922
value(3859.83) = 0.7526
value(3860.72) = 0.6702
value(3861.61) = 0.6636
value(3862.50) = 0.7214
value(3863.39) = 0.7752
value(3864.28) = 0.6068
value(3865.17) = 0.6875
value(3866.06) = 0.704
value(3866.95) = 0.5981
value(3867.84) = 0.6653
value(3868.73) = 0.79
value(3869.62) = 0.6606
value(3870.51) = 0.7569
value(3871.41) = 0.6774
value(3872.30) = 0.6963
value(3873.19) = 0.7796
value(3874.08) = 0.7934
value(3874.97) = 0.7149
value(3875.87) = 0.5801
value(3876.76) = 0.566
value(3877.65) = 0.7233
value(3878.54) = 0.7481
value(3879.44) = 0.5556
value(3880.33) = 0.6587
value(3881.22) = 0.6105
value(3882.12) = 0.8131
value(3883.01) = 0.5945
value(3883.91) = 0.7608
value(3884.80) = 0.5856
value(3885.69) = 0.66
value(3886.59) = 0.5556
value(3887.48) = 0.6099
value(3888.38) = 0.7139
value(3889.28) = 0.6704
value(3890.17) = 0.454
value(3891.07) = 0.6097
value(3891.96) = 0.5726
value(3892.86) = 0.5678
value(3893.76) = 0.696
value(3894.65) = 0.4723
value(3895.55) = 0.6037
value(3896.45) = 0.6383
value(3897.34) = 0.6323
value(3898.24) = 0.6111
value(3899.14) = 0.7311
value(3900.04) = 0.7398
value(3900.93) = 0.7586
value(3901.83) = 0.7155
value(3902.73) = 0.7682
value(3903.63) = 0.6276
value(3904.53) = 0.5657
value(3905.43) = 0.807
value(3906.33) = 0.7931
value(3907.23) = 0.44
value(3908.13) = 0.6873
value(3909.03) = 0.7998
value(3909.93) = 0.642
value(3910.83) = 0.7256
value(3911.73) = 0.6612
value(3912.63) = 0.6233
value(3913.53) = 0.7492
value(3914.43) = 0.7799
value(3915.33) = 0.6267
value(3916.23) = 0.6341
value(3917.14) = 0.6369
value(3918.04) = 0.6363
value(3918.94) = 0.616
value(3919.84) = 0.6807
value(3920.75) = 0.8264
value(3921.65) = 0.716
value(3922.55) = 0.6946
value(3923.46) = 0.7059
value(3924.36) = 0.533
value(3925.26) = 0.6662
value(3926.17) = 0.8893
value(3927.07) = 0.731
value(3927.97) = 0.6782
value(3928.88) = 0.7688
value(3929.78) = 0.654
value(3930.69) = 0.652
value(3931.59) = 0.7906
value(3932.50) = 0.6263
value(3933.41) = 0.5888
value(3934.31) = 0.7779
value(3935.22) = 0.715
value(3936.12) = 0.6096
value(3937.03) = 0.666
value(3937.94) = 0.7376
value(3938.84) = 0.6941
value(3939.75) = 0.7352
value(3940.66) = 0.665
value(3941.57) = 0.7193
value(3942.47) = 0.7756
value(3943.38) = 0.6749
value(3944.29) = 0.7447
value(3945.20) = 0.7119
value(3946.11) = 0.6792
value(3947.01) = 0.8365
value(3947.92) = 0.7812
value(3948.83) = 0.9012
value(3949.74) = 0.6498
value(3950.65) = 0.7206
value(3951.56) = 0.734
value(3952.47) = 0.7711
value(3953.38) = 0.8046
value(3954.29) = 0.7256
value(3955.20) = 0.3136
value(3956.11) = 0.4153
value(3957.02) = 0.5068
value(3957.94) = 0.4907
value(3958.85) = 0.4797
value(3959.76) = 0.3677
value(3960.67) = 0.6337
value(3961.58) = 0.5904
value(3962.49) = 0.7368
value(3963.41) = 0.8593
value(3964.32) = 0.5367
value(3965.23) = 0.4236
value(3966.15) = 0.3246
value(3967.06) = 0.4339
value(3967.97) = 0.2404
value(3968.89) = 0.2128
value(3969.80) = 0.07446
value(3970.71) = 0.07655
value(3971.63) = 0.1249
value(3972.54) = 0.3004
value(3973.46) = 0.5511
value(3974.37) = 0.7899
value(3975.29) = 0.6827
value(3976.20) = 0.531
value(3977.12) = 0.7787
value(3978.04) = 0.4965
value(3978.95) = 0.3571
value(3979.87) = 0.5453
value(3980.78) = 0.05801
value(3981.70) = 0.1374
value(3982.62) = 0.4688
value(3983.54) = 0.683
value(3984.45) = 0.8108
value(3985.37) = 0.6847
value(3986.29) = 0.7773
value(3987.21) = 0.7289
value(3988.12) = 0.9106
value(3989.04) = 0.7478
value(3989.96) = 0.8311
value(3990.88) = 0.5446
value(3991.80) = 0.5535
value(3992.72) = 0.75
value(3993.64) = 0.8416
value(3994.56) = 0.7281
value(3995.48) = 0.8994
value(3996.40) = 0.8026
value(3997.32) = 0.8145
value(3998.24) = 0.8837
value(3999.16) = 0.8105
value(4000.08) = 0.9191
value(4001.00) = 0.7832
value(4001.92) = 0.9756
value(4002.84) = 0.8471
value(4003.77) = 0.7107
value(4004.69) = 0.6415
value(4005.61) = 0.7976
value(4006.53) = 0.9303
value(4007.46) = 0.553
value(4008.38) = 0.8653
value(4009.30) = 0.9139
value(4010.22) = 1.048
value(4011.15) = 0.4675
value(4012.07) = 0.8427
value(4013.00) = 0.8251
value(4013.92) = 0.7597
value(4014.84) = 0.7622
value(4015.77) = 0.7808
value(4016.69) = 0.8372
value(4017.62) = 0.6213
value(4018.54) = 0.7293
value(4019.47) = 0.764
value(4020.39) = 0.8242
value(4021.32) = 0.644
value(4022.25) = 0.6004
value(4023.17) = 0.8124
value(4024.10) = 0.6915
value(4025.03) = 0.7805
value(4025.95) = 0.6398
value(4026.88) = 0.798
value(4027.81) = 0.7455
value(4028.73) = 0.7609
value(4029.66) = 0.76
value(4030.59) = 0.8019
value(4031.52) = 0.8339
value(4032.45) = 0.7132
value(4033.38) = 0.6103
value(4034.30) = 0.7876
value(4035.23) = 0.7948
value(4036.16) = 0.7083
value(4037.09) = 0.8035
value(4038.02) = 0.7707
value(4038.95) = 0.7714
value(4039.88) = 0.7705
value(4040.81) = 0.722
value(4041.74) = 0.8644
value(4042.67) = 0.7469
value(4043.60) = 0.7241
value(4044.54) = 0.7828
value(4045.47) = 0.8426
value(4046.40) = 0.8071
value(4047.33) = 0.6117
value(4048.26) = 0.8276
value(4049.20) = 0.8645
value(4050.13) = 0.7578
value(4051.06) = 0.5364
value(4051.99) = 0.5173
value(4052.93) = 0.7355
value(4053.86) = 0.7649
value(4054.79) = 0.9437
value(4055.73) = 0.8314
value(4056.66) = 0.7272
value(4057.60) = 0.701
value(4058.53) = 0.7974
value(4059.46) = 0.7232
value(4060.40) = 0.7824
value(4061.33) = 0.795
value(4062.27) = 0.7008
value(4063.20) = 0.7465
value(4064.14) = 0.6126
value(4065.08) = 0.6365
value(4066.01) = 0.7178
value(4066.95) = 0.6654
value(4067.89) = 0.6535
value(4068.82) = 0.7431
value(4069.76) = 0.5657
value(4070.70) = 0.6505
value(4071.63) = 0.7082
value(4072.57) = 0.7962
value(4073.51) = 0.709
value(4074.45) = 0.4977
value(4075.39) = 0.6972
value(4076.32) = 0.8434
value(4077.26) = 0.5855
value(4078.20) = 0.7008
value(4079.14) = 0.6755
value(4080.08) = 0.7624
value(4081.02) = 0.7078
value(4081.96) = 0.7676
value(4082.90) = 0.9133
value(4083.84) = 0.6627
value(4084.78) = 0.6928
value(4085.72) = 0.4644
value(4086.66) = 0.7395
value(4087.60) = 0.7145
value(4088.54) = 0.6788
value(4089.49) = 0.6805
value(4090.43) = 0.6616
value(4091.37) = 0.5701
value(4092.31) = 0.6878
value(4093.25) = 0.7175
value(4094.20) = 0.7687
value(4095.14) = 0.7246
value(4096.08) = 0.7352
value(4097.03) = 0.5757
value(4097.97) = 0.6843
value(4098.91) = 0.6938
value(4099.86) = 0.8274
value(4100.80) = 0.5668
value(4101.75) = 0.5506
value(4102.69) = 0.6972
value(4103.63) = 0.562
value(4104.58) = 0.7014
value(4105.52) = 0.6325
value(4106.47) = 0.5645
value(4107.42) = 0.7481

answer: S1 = 7.1 angstrom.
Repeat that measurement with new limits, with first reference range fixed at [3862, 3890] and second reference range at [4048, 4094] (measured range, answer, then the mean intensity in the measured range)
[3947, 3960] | 1.1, 0.63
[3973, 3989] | 2.3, 0.592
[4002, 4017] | -2.0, 0.791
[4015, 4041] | -1.7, 0.746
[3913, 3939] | -0.3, 0.692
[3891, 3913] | 0.6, 0.661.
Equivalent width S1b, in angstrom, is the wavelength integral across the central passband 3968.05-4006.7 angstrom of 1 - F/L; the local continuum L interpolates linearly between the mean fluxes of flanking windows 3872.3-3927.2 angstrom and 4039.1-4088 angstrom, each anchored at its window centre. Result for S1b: 3.9 angstrom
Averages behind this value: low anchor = 0.668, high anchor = 0.722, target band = 0.628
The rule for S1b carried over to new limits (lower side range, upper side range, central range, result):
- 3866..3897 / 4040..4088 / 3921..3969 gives 2.03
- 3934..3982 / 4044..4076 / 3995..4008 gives -3.75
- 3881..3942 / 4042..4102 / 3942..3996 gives 7.85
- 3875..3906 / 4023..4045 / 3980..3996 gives 1.51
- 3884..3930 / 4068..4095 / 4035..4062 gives -2.83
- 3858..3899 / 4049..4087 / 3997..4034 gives -4.16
